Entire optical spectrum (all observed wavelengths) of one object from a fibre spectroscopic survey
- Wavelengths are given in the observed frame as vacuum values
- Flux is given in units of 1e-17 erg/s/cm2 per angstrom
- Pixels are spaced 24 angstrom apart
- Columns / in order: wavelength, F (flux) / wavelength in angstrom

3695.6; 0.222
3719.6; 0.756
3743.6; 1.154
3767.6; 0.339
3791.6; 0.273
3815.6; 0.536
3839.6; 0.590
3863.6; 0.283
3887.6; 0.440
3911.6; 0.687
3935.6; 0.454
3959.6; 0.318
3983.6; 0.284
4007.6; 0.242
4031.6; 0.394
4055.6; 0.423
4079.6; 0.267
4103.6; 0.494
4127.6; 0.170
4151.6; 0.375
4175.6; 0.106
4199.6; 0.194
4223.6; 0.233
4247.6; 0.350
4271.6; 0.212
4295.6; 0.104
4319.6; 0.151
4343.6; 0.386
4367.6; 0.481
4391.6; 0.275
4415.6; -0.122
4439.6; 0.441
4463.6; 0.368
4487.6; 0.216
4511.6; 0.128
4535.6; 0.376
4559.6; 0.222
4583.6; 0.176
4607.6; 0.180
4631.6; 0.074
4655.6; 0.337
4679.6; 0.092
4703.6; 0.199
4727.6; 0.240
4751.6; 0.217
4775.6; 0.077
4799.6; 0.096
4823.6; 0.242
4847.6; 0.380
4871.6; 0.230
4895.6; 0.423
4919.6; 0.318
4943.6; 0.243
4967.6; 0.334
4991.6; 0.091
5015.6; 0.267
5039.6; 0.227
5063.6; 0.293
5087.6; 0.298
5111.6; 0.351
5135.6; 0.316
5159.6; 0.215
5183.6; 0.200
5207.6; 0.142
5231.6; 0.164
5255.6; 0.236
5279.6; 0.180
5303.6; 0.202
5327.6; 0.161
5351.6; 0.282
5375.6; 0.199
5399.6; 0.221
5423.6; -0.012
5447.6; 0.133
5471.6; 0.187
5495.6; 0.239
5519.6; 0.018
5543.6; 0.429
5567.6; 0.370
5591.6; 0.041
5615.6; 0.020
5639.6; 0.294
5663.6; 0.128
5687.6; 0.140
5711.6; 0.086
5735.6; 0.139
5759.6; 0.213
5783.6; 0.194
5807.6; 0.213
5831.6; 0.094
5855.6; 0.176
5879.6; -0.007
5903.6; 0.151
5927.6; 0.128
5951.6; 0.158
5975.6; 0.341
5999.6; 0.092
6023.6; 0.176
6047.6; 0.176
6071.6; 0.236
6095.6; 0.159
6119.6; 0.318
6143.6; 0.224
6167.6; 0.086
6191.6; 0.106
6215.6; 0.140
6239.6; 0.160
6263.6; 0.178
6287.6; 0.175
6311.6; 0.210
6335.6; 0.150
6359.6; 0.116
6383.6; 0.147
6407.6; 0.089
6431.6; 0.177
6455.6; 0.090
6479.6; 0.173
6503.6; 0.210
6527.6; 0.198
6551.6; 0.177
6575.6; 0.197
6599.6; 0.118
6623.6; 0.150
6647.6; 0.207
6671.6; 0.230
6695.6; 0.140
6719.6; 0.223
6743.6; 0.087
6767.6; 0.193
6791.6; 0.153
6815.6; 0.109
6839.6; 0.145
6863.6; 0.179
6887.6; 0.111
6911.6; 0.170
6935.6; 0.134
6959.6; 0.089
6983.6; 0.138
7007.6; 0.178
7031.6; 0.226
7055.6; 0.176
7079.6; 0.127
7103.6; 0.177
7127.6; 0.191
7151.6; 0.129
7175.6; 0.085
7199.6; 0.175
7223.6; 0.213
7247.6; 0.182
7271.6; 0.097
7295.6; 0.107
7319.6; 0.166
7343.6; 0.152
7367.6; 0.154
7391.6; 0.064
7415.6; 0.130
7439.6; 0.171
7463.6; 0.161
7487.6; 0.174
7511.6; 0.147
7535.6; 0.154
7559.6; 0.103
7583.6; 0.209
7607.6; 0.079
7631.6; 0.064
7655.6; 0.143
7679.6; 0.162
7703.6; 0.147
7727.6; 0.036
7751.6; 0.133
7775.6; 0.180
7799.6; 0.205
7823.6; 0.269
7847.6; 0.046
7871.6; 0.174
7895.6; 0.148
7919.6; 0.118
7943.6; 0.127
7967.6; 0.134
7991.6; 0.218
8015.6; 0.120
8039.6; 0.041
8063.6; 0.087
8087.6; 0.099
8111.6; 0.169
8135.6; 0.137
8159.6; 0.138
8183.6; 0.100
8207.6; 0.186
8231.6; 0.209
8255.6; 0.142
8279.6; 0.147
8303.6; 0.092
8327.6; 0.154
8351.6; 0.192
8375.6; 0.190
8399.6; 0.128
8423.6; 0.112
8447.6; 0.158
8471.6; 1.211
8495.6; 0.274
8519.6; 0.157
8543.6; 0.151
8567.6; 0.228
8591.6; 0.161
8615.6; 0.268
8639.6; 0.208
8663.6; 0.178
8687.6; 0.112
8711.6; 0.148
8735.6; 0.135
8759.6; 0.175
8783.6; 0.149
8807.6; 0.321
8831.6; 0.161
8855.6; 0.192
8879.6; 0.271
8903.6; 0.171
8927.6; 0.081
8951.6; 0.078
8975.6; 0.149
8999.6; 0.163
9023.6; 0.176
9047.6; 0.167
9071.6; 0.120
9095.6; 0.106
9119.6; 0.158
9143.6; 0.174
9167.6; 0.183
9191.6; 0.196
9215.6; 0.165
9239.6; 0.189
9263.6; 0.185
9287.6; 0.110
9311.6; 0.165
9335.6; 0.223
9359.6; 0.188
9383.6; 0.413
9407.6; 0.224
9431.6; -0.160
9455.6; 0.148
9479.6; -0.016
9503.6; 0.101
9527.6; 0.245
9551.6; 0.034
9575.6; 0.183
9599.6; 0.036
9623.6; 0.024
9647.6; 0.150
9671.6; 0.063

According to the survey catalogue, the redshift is 1.274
